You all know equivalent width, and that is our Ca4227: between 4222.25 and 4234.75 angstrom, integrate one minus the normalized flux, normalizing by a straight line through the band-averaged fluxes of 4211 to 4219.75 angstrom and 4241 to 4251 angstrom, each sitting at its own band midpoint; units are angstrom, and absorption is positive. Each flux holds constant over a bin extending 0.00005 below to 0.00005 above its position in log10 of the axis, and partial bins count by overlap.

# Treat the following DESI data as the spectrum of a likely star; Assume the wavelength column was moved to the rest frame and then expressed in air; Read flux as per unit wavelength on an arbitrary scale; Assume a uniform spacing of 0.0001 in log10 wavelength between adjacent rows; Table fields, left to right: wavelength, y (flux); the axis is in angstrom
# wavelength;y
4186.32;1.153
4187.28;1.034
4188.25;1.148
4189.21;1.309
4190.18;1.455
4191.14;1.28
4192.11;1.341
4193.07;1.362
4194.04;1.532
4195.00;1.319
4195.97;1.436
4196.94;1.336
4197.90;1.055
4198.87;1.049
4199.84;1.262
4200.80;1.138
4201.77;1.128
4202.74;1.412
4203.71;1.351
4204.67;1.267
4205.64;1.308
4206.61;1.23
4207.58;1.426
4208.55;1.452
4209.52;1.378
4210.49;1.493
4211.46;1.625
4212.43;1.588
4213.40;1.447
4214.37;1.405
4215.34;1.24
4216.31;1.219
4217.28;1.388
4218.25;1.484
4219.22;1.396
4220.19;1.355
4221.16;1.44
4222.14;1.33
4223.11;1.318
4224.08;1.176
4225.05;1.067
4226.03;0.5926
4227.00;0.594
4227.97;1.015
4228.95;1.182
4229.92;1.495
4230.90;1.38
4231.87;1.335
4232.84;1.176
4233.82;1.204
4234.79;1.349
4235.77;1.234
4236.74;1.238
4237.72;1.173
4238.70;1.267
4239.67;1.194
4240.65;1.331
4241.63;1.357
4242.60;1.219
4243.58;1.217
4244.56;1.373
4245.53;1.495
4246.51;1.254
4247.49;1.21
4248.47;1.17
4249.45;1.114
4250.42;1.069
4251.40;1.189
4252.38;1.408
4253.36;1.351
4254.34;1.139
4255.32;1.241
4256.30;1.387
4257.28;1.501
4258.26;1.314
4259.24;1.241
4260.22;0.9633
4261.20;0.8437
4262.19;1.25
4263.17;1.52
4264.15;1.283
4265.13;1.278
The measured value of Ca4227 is 1.9 angstrom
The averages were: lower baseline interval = 1.42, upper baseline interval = 1.25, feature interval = 1.14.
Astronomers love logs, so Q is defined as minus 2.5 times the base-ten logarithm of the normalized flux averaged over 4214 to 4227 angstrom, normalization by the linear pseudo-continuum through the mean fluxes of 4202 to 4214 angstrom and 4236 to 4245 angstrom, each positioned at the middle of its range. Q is 0.10 mag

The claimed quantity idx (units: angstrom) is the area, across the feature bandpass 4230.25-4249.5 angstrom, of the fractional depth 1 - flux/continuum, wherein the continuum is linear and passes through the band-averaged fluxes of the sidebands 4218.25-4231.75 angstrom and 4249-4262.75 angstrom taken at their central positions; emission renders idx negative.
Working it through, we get -1.0 angstrom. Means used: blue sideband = 1.2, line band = 1.27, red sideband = 1.22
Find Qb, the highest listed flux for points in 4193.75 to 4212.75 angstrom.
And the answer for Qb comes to 1.625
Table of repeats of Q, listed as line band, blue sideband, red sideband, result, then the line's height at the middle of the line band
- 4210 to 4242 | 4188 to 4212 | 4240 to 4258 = 0.02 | 1.3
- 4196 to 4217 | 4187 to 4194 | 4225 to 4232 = -0.11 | 1.2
